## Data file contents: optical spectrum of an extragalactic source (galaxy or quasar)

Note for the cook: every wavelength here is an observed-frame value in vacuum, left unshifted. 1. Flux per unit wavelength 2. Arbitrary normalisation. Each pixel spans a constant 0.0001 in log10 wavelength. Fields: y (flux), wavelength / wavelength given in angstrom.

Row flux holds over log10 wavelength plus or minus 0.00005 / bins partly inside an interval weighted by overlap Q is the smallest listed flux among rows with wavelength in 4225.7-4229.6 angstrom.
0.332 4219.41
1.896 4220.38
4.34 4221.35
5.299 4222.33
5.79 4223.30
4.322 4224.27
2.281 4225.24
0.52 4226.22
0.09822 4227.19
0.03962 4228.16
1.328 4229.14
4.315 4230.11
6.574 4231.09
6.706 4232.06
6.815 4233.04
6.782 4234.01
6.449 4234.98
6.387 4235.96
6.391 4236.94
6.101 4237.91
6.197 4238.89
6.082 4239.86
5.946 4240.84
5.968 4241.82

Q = 0.03962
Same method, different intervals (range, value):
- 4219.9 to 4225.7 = 1.896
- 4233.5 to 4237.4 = 6.387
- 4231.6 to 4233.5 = 6.706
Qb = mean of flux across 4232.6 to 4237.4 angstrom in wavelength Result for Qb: 6.56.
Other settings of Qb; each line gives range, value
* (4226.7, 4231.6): 2.49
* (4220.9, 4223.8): 5.14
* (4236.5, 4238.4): 6.25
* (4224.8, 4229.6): 0.836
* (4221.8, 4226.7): 3.65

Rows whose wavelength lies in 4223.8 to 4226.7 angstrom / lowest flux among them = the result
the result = 0.52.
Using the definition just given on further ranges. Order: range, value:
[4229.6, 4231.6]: 4.315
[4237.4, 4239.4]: 6.101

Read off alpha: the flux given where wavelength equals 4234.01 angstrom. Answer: 6.782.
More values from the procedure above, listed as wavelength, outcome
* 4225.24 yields 2.281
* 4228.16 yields 0.03962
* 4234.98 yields 6.449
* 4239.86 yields 6.082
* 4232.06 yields 6.706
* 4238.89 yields 6.197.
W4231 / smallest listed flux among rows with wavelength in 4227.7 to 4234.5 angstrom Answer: 0.03962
